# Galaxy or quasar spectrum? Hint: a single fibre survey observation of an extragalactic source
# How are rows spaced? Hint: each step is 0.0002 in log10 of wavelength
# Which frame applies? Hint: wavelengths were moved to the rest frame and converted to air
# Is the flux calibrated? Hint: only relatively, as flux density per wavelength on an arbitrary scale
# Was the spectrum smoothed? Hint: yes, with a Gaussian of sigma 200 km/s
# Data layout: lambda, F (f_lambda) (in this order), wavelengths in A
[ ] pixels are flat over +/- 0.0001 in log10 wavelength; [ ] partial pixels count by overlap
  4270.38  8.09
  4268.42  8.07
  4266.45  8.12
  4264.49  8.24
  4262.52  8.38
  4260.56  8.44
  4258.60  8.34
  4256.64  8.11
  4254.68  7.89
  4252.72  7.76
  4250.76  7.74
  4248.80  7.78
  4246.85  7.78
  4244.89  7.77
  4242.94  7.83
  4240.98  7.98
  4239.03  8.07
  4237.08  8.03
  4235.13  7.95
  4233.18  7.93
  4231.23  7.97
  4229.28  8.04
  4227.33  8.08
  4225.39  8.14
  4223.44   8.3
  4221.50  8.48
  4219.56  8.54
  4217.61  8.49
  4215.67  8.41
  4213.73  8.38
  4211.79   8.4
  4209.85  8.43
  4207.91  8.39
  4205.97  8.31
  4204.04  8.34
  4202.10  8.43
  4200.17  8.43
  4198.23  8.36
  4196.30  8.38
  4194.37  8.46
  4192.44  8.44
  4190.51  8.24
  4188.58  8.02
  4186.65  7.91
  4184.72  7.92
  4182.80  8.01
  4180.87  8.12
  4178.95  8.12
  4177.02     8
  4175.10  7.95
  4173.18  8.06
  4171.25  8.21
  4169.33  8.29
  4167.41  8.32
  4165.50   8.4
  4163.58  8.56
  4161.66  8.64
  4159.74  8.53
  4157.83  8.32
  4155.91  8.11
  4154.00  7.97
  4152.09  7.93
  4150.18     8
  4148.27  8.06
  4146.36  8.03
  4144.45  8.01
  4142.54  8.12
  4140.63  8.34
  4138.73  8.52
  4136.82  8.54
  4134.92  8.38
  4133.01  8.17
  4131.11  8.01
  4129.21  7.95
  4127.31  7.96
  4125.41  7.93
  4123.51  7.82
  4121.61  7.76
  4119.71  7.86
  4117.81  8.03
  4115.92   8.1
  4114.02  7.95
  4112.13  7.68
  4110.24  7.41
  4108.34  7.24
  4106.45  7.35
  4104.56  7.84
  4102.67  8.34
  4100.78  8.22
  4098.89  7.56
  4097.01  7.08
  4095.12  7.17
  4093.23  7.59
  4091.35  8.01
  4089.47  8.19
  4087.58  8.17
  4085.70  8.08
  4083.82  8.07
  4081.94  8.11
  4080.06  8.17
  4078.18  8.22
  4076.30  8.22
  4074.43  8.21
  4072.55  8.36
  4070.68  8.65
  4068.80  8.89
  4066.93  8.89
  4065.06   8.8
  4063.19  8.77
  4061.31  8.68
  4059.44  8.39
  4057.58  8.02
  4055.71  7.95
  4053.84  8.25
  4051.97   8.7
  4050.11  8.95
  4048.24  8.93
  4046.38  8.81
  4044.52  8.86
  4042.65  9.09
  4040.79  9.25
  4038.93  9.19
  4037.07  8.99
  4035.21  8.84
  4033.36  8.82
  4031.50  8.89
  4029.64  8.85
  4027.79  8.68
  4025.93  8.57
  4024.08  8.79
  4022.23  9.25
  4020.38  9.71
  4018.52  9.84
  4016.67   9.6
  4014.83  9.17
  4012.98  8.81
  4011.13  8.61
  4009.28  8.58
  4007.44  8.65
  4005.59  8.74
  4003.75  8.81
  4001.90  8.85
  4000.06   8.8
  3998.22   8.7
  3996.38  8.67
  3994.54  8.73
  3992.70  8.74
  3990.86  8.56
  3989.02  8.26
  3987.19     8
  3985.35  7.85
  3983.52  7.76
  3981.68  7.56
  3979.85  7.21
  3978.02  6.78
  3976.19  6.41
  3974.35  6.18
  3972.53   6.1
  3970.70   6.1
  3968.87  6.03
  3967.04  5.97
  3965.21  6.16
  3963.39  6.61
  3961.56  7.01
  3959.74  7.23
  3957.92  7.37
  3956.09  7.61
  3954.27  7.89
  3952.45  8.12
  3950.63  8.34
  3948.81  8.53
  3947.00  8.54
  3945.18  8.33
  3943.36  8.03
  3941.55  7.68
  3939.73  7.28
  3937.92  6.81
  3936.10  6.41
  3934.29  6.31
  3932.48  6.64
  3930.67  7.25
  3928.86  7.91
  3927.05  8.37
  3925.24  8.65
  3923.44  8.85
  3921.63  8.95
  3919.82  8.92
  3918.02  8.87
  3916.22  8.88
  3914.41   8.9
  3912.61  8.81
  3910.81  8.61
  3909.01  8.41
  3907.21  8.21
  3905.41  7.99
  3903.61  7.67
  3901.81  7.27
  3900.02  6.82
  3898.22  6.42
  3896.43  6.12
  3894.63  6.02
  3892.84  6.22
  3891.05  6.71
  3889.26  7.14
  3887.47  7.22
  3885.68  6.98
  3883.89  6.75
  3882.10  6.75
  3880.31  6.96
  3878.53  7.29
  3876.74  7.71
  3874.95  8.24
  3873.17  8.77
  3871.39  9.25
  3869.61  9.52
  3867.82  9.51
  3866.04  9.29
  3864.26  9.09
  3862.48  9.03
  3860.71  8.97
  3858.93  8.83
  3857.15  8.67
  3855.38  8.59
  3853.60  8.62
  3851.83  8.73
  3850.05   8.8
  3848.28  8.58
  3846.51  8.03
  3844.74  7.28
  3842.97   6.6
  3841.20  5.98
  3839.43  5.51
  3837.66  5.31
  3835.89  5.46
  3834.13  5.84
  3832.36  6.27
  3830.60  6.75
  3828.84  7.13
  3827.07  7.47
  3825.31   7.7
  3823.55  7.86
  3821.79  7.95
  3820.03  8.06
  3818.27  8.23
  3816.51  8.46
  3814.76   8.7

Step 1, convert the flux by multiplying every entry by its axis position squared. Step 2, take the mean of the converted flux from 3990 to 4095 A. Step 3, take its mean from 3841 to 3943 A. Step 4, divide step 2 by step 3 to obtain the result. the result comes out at 1.18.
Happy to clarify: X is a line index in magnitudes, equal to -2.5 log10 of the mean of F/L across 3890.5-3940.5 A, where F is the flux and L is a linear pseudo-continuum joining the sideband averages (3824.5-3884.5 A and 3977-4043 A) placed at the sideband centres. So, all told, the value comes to 0.06 mag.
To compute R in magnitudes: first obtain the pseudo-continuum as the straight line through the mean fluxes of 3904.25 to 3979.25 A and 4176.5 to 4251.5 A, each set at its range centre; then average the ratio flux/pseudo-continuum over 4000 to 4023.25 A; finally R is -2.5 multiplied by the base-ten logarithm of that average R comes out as -0.167 mag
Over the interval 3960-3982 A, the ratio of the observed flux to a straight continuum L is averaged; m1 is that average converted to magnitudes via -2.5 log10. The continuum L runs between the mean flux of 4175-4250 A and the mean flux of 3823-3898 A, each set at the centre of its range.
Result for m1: 0.19 mag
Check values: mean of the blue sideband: 7.55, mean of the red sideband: 8.17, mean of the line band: 6.5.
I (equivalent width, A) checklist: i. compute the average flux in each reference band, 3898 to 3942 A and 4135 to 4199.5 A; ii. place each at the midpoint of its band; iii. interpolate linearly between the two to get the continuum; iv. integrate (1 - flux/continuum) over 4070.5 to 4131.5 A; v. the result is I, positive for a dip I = 1.6 A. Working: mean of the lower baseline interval 7.9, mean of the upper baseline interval 8.21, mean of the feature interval 7.91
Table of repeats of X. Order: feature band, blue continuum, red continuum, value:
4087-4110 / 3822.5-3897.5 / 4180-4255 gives 0.034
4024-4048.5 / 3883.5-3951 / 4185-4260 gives -0.134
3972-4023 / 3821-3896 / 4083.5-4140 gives -0.077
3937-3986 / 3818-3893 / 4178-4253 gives 0.084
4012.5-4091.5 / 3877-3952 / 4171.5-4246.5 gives -0.106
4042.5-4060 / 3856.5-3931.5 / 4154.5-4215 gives -0.055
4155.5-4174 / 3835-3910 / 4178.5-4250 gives -0.032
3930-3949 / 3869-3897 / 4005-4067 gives 0.072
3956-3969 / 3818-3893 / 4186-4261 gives 0.162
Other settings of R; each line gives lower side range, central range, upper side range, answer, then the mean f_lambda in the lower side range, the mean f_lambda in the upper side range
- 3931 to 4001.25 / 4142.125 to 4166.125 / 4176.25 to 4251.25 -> -0.028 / 7.46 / 8.17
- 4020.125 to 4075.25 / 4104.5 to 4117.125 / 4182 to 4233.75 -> 0.123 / 8.76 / 8.27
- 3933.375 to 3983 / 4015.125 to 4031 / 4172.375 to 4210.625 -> -0.226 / 7.14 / 8.22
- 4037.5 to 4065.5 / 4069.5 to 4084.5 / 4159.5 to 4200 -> 0.045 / 8.71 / 8.23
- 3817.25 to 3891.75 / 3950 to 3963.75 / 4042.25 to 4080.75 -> 0.081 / 7.71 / 8.56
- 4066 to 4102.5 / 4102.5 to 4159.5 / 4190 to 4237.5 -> 0.024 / 8.1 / 8.3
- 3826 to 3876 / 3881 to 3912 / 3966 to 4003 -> 0.089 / 7.86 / 7.57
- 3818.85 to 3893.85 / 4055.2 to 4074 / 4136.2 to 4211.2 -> -0.067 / 7.65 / 8.24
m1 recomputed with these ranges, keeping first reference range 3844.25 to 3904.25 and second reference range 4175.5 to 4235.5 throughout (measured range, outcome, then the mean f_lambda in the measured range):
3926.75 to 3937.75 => 0.13 mag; 7.06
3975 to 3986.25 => 0.11 mag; 7.23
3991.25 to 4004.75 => -0.10 mag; 8.75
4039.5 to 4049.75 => -0.12 mag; 8.99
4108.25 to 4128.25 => 0.04 mag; 7.82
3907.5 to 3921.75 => -0.11 mag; 8.76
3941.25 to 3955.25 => -0.03 mag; 8.21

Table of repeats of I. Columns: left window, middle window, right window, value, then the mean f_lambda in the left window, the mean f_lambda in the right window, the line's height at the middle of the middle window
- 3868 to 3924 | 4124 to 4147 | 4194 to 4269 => -0.3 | 7.8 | 8.18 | 8.07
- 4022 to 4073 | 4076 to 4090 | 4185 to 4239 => 0.8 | 8.75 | 8.26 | 8.65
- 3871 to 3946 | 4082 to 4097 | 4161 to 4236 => 0.3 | 7.64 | 8.25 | 8.02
